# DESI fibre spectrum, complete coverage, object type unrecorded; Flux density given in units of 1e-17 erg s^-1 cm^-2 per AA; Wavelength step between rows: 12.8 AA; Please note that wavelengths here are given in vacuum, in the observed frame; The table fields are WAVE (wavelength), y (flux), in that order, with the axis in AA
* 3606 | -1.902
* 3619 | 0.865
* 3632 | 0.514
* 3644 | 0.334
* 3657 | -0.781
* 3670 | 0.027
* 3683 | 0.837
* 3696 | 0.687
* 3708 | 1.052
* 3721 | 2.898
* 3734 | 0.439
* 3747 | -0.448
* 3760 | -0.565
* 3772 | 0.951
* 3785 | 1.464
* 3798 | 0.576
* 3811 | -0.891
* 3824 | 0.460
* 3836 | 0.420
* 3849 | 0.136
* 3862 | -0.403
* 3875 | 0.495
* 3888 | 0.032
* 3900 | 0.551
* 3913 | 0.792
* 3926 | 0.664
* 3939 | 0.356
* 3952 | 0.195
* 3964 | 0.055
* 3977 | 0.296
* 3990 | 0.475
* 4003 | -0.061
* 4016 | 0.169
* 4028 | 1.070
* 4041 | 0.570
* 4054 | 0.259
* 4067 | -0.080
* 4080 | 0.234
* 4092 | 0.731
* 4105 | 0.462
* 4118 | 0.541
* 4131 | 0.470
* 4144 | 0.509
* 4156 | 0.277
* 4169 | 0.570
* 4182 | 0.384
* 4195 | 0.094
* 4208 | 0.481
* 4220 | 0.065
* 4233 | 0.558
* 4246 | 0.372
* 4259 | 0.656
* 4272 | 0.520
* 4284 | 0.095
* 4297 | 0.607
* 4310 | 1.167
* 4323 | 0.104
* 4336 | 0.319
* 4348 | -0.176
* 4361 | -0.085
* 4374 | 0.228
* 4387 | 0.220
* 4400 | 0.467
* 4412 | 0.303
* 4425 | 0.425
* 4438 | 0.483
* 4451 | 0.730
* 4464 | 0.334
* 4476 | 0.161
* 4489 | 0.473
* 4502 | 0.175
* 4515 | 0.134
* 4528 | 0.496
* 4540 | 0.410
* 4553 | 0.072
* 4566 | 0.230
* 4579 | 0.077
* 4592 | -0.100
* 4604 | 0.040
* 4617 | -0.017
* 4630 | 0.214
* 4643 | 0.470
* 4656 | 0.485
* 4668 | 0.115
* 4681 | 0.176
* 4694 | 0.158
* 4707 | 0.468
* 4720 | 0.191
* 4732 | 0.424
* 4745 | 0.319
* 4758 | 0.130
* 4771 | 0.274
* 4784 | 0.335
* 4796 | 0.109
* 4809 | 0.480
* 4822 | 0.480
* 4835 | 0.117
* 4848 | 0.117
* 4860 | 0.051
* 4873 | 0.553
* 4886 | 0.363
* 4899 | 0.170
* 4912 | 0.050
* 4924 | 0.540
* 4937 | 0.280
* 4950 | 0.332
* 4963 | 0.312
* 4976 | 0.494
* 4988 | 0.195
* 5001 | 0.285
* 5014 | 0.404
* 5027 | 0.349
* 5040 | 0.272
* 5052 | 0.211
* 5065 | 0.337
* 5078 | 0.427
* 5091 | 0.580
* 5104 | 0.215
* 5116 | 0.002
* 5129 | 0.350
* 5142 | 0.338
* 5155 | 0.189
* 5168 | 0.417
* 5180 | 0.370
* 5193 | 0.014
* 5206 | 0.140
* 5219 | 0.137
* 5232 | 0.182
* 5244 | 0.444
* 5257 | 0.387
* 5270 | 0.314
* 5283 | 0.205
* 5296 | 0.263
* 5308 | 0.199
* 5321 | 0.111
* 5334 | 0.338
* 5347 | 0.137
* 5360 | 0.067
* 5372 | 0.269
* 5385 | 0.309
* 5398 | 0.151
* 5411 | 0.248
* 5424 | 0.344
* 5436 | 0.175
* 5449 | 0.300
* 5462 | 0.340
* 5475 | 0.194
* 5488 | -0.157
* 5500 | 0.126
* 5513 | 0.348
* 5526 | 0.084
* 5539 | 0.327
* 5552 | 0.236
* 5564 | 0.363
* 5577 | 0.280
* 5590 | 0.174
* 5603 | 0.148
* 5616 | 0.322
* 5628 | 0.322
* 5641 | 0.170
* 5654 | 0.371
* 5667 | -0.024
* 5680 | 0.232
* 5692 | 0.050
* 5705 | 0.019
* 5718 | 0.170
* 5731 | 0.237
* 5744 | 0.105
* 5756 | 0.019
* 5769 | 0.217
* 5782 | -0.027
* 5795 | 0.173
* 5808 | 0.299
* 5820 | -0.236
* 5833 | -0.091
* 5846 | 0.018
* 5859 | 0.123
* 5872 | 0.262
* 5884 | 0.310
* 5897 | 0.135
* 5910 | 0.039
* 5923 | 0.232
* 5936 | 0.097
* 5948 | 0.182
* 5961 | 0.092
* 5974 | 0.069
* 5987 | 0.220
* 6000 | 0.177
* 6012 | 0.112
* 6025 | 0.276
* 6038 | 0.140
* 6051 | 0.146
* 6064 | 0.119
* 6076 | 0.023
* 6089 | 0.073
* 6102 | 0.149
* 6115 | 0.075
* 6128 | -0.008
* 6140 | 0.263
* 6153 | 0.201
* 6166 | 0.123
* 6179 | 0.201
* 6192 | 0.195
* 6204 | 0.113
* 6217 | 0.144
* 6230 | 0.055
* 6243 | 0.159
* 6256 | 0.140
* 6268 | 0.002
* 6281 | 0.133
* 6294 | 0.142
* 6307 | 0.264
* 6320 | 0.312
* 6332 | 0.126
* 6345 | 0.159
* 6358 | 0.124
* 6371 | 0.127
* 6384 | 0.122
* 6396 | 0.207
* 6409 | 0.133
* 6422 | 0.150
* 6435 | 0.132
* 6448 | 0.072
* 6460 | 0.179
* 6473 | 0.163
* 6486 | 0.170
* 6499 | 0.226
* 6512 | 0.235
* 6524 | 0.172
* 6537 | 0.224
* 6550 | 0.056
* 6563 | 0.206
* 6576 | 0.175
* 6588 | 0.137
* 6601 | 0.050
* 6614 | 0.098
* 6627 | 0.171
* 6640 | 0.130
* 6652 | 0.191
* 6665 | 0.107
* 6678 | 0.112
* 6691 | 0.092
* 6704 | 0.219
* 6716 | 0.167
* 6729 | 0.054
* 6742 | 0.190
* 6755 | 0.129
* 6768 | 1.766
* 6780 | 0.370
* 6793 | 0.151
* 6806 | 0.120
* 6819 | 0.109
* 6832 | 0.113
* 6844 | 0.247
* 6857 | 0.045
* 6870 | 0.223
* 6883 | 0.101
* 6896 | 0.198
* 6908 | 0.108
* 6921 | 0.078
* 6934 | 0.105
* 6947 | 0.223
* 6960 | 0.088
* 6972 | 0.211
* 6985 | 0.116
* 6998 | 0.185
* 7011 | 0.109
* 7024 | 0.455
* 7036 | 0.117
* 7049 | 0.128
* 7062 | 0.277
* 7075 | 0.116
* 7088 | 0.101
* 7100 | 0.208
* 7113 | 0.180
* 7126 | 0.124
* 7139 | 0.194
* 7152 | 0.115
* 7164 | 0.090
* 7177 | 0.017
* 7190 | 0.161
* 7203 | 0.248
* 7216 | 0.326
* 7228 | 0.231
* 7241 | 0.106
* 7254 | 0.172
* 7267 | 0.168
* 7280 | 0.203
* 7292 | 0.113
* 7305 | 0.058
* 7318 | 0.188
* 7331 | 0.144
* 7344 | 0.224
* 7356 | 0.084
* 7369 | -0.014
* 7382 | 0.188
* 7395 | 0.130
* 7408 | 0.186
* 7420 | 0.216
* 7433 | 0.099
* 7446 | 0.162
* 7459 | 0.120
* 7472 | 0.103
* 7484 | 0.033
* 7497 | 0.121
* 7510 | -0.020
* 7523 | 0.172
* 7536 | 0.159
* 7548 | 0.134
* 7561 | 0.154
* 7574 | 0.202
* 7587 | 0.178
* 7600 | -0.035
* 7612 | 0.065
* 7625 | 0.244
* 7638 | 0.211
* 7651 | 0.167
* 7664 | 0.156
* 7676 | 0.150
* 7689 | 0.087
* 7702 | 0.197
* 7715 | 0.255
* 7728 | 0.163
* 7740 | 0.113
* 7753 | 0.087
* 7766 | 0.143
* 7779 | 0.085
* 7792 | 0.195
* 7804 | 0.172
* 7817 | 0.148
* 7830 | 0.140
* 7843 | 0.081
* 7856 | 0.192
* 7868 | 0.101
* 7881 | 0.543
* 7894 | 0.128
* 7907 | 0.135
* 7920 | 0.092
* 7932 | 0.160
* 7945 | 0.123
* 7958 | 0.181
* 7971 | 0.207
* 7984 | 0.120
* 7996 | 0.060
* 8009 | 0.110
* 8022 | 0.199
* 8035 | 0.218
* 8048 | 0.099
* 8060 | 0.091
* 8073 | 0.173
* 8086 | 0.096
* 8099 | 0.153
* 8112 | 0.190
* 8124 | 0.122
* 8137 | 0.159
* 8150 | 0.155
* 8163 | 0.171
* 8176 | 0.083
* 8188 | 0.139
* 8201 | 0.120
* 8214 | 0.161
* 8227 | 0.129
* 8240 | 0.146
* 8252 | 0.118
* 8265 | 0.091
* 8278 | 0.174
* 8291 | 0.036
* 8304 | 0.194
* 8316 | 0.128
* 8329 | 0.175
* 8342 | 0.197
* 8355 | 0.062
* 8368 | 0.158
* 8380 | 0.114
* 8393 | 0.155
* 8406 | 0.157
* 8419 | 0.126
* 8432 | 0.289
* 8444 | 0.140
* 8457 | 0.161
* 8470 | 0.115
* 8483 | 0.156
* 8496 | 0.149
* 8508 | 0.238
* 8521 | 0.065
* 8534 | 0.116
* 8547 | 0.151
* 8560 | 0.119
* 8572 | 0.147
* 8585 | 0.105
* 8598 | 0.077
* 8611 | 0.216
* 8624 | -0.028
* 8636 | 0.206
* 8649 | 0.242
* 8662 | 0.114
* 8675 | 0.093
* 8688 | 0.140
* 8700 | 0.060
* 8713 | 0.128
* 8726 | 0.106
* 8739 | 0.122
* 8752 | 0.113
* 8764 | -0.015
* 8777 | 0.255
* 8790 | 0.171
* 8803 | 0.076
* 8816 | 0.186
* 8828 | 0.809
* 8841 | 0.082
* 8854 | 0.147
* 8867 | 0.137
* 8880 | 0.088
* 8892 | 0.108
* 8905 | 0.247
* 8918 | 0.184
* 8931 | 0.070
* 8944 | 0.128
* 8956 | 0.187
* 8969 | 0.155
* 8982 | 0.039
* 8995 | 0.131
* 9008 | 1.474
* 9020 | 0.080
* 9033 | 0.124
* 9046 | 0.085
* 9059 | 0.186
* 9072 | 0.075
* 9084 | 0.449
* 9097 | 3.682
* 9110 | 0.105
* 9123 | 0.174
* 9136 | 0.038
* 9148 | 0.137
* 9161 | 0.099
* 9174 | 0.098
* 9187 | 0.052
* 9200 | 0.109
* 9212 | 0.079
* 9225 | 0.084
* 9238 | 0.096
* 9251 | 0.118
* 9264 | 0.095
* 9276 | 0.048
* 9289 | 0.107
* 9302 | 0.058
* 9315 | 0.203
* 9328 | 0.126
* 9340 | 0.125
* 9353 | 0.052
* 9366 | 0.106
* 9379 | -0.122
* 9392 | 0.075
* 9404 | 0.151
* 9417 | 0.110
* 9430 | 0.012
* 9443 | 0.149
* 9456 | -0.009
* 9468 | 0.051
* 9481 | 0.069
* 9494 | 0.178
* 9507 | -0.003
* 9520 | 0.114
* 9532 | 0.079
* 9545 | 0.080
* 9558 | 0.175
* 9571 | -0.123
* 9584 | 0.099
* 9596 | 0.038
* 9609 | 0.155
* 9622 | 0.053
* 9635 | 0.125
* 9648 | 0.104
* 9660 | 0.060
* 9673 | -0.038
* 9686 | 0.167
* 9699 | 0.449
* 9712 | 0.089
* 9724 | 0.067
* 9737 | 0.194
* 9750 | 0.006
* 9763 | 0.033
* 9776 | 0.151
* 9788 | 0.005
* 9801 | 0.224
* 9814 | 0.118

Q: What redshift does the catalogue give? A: 0.82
